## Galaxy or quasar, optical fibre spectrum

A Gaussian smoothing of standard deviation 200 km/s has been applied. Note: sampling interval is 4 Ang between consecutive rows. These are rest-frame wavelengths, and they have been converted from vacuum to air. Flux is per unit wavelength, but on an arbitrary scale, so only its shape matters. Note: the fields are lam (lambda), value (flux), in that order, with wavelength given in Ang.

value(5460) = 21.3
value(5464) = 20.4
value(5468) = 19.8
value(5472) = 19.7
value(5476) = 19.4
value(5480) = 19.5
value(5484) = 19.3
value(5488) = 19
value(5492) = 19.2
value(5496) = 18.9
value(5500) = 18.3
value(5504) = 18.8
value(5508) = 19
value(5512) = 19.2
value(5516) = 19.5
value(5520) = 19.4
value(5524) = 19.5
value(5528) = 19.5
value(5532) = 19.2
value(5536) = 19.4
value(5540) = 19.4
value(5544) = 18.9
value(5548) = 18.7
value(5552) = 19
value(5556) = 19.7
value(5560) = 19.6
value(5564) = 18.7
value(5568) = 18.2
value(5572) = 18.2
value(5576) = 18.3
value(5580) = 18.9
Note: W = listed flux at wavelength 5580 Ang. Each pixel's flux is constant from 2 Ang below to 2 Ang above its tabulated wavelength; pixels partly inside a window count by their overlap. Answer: 18.9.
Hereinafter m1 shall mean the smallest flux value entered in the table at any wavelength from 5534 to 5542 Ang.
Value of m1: 19.4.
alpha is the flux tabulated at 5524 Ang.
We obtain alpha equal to 19.5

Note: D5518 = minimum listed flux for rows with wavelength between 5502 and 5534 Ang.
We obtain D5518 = 18.8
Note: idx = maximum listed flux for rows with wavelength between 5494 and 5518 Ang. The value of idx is 19.5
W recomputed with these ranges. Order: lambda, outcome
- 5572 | 18.2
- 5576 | 18.3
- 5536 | 19.4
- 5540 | 19.4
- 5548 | 18.7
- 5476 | 19.4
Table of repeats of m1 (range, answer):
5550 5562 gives 19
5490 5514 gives 18.3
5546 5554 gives 18.7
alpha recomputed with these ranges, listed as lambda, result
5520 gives 19.4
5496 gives 18.9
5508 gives 19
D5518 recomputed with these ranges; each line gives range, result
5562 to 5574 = 18.2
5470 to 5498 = 18.9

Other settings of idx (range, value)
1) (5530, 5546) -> 19.4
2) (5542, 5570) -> 19.7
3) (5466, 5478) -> 19.8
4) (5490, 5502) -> 19.2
